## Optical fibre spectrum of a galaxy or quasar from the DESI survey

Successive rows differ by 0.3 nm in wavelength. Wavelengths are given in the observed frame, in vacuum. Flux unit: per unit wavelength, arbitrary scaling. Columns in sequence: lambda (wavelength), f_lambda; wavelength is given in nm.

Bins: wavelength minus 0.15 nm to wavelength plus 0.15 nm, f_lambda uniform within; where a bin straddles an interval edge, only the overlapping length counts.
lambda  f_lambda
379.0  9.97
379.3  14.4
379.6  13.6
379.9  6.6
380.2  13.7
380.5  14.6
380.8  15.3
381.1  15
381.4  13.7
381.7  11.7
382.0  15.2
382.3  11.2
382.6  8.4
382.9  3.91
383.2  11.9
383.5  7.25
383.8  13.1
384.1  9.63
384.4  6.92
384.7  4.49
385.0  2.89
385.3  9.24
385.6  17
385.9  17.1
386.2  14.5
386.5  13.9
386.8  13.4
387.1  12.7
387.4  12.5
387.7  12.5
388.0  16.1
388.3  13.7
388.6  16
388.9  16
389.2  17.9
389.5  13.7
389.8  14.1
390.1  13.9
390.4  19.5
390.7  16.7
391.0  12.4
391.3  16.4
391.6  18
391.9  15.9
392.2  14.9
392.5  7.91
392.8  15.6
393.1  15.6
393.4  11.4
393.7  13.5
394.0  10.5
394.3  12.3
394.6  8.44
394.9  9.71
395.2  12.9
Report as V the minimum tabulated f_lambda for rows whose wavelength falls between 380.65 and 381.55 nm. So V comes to 13.7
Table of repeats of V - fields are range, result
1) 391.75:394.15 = 7.91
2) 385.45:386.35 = 14.5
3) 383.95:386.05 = 2.89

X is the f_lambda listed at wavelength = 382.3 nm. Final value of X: 11.2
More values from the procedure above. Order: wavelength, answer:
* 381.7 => 11.7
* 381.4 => 13.7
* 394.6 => 8.44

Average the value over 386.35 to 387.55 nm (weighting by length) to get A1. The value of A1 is 13.1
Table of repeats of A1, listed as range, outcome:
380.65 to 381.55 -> 14.7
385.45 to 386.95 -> 15.2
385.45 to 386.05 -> 17.1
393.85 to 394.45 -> 11.4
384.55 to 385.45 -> 5.54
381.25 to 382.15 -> 13.5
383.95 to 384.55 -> 8.28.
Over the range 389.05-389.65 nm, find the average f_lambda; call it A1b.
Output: 15.8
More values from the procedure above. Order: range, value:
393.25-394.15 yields 11.8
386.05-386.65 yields 14.2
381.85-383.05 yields 9.68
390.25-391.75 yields 16.6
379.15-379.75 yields 14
